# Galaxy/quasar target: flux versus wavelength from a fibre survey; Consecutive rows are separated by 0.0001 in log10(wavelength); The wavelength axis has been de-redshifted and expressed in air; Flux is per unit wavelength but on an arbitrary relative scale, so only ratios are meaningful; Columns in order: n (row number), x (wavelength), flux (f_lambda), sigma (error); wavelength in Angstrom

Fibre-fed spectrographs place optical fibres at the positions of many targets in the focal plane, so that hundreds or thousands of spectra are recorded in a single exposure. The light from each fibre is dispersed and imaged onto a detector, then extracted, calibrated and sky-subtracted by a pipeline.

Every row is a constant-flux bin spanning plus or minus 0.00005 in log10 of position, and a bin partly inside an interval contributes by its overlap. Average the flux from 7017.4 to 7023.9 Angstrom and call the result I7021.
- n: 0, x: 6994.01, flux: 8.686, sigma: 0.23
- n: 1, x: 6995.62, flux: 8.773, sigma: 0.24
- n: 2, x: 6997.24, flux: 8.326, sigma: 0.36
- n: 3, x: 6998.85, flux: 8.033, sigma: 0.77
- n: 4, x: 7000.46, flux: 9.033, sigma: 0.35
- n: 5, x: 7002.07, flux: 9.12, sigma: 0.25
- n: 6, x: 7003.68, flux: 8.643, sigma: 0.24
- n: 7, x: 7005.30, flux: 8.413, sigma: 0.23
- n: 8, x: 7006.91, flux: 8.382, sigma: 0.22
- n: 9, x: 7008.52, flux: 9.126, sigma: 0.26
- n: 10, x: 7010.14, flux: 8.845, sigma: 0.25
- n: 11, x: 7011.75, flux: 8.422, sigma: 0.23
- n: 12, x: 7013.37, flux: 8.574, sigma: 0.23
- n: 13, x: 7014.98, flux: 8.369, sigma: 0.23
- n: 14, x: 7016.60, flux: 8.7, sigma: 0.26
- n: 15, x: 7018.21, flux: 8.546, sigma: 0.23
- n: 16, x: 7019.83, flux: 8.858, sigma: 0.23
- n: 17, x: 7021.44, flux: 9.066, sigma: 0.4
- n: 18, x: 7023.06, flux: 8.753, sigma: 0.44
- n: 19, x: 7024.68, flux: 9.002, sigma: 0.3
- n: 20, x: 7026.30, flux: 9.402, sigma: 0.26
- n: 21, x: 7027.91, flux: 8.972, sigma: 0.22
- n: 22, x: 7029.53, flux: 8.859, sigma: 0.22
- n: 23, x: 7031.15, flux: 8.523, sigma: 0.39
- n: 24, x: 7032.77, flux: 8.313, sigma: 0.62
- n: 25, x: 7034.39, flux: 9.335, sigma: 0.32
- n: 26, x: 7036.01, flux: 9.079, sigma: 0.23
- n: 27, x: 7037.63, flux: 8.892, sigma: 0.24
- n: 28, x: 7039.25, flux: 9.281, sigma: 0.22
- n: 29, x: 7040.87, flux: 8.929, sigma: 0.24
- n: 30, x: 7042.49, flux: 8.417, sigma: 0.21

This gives 8.81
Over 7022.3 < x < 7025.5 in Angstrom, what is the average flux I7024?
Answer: 8.87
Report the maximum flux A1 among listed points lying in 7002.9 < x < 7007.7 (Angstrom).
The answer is 8.643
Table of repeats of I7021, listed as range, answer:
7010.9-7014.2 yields 8.51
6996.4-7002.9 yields 8.63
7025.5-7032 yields 8.94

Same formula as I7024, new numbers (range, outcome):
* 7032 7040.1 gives 8.98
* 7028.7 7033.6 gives 8.56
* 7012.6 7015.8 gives 8.47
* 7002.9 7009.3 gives 8.64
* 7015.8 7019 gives 8.64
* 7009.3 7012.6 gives 8.62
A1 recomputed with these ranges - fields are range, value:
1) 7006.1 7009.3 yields 9.126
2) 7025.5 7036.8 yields 9.402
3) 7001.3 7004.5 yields 9.12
